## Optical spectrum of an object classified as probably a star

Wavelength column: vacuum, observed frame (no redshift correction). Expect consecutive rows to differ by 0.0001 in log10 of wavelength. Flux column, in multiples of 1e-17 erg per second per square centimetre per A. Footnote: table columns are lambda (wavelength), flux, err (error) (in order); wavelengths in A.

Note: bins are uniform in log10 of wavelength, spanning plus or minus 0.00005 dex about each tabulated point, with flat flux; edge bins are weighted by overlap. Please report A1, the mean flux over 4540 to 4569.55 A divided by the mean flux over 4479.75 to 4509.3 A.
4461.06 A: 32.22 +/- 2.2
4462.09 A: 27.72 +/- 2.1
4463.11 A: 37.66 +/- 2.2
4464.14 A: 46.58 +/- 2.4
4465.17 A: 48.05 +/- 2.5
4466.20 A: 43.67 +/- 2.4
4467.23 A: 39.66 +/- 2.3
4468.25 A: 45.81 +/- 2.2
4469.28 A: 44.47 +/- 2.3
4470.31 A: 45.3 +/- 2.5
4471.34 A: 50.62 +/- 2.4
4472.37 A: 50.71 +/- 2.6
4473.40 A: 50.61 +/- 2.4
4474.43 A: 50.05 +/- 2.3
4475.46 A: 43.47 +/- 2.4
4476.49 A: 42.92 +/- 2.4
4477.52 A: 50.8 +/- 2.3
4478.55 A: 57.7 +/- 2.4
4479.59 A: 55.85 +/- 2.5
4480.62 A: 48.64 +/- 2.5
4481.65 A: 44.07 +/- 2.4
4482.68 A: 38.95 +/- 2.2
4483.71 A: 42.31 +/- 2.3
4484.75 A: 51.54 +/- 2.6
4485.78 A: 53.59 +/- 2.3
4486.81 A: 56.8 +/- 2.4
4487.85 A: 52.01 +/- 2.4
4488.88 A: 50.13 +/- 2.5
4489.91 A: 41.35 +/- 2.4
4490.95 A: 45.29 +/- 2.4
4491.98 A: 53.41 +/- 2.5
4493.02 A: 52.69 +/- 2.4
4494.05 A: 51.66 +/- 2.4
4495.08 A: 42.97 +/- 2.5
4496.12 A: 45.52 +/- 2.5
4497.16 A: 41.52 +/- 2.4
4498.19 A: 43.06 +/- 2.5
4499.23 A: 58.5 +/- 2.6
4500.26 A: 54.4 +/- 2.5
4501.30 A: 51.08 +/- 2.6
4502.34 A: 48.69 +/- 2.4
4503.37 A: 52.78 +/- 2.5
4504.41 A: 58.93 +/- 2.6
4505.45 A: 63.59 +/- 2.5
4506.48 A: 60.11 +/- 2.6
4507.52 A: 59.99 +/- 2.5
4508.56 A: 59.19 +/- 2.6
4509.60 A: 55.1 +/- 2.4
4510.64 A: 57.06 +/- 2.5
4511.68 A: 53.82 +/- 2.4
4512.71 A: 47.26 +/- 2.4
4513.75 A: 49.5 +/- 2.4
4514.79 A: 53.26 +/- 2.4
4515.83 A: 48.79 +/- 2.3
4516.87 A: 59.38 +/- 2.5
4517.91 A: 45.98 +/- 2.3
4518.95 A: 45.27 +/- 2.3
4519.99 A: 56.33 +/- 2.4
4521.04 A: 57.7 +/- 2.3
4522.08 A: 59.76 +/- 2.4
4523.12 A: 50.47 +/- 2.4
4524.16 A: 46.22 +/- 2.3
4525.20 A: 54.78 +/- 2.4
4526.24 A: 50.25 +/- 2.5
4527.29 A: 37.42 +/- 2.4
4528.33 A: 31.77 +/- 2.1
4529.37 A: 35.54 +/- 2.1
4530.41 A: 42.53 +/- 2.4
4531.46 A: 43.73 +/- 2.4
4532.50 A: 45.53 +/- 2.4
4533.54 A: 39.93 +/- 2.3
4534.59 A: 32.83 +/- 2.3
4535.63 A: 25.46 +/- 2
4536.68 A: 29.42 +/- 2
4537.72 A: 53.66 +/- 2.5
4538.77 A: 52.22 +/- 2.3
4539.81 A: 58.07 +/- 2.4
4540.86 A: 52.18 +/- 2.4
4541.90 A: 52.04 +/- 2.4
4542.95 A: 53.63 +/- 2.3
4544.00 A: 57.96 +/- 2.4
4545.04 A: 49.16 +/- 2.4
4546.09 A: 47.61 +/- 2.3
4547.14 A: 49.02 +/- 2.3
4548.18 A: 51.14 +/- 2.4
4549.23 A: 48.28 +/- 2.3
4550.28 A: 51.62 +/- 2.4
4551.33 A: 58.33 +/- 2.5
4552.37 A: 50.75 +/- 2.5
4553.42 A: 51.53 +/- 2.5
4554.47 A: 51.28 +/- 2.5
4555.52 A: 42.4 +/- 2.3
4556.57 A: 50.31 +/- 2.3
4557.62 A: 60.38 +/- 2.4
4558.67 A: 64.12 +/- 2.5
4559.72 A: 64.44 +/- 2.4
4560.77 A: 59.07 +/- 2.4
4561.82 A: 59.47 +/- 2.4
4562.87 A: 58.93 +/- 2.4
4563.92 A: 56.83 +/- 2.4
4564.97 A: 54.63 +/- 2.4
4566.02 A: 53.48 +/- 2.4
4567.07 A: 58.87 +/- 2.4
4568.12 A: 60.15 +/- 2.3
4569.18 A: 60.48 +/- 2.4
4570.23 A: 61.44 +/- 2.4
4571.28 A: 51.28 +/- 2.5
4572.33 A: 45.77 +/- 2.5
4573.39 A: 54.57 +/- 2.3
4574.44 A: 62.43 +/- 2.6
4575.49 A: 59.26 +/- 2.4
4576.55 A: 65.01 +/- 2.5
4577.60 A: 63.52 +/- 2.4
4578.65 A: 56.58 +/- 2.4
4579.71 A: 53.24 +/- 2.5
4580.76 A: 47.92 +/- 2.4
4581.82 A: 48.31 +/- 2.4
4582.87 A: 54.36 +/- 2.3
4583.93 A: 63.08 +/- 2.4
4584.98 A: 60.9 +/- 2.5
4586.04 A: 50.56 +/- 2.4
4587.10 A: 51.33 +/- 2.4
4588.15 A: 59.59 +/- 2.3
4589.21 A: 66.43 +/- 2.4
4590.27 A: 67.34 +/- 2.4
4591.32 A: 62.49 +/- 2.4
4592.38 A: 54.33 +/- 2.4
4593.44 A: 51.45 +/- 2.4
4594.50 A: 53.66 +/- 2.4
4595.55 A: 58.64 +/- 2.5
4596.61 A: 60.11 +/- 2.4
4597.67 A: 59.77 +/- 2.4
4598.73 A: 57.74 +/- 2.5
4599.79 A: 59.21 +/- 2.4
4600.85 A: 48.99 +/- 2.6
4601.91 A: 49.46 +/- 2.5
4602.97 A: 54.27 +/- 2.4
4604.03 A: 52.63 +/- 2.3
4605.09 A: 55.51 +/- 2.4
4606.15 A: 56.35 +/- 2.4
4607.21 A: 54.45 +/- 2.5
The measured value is 1.1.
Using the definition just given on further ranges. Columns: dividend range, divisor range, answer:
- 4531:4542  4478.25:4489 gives 0.88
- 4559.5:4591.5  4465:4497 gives 1.20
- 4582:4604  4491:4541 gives 1.16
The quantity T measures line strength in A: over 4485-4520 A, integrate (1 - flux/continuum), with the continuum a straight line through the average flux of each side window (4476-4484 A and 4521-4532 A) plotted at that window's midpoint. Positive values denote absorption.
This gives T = -3.8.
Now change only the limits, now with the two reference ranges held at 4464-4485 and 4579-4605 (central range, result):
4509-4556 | 2.7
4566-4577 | -0.6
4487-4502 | -0.1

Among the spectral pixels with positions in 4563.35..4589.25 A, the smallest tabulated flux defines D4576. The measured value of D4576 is 45.77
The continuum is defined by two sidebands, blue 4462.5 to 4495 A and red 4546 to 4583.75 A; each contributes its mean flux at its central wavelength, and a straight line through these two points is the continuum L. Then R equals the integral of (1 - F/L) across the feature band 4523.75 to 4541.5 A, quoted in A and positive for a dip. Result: 3.2 A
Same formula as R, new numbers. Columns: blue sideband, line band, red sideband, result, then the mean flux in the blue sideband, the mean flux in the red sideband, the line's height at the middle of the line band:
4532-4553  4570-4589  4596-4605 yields -1.28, 48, 55.3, 52.6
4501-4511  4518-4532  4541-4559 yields 1.99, 56.8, 52.2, 54.8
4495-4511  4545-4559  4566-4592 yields 1.09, 53.5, 57.6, 56.1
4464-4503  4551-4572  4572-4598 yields -0.41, 48.3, 57.3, 55.2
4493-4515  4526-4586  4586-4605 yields 3.51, 52.8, 56.7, 55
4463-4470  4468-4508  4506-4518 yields -0.93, 44.1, 54.4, 49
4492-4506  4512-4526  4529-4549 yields -0.94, 51.3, 46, 48.6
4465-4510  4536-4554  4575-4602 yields 1.10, 50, 57.2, 54.1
